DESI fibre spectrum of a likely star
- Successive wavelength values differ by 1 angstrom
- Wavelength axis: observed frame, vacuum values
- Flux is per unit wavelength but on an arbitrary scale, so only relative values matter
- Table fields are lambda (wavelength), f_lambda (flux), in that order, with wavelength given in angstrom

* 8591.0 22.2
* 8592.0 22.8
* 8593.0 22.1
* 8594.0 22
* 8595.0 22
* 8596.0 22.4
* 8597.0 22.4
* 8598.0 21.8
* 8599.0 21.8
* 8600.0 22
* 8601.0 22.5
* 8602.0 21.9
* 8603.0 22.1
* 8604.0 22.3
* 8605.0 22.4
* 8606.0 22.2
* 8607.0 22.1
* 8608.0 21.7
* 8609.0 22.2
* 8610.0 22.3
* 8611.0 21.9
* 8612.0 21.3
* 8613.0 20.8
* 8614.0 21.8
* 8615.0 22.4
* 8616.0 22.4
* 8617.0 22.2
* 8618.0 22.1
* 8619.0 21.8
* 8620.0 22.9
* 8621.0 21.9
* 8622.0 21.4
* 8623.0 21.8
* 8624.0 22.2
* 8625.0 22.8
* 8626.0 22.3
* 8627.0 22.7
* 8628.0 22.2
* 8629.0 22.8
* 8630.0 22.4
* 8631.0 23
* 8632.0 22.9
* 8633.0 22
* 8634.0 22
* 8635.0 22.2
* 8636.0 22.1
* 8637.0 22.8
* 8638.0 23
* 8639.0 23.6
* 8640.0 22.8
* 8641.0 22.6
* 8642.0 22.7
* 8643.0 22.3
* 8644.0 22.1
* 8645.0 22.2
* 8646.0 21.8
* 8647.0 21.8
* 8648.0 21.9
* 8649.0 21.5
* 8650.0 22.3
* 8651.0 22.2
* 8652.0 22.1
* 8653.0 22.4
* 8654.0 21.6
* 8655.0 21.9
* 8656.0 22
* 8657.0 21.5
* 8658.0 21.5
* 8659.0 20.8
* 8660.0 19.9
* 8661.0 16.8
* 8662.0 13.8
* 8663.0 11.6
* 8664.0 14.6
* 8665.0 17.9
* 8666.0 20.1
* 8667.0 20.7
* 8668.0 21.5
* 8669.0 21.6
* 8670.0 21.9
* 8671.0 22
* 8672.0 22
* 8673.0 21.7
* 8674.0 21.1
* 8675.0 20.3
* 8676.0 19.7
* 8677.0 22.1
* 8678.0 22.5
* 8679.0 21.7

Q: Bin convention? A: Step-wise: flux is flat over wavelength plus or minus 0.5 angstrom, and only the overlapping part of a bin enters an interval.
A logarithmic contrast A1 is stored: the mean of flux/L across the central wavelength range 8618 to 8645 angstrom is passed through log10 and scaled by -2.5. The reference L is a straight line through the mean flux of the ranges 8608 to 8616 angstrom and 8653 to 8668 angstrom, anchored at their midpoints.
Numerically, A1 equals -0.09 mag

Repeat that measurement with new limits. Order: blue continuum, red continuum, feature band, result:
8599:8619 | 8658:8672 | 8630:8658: -0.11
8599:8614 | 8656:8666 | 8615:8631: -0.08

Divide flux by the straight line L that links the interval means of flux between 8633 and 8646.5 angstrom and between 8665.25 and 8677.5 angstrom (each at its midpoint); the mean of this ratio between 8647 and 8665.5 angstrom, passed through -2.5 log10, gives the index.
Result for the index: 0.10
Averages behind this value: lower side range 22.5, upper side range 21.2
